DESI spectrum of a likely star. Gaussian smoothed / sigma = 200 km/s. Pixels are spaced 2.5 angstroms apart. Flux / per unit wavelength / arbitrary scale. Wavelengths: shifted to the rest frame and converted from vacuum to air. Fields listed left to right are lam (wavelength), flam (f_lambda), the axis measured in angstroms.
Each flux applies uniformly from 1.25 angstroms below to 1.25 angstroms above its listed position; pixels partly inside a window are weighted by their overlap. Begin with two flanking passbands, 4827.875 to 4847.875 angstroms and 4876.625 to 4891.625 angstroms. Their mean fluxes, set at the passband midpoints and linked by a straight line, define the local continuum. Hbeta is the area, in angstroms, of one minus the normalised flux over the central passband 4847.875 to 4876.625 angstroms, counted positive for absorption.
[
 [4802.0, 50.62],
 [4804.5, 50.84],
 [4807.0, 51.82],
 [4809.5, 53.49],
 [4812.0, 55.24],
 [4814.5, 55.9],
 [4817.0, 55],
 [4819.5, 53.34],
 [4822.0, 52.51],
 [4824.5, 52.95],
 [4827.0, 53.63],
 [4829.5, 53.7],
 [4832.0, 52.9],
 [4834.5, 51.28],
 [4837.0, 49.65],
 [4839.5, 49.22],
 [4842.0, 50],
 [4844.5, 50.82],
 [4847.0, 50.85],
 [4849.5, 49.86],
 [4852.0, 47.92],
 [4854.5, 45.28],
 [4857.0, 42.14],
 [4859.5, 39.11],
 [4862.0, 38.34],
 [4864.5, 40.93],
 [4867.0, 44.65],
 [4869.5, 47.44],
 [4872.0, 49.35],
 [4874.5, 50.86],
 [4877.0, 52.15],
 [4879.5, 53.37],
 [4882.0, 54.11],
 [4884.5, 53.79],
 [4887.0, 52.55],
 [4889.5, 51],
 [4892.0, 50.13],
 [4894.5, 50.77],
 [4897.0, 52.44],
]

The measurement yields 3.64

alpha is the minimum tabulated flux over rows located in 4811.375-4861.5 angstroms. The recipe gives 39.11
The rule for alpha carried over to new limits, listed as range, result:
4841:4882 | 38.34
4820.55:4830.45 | 52.51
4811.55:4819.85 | 53.34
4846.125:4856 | 45.28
